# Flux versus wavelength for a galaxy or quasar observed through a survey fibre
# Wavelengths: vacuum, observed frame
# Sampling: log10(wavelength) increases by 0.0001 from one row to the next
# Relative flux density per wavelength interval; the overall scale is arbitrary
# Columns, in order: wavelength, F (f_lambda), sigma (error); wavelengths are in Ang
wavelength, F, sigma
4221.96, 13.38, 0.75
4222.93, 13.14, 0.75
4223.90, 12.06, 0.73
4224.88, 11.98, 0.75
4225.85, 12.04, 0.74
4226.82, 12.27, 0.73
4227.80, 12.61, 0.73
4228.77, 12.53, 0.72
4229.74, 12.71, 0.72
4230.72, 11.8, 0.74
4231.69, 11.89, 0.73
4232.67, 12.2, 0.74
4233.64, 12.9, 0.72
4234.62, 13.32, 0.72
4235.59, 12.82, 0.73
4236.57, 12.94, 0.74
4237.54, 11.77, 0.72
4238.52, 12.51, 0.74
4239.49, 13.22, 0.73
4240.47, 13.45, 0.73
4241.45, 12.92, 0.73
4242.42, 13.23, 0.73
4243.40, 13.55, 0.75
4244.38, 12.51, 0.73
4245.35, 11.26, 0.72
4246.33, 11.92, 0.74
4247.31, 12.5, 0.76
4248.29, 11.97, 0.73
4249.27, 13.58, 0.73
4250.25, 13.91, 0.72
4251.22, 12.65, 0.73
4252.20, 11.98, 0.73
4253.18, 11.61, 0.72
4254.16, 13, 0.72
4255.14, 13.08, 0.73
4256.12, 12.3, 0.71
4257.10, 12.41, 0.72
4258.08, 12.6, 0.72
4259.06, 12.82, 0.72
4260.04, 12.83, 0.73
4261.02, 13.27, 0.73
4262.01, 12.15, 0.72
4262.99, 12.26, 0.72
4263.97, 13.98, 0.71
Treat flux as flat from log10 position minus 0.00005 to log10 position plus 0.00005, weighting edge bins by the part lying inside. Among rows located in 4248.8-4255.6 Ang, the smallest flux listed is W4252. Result 11.61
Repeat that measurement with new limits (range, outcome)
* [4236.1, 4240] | 11.77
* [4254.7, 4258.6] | 12.3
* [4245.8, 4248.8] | 11.92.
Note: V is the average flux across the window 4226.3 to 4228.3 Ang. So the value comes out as 12.4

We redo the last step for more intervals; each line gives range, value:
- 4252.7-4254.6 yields 12.3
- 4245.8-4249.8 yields 12.5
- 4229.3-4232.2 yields 12.1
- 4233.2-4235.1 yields 13.1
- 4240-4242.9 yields 13.2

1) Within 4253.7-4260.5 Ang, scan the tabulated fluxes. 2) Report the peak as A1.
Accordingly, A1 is 13.08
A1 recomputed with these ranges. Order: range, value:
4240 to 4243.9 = 13.55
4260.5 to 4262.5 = 13.27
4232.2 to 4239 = 13.32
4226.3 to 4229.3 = 12.61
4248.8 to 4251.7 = 13.91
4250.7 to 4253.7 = 12.65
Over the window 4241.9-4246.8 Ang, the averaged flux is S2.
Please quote 12.5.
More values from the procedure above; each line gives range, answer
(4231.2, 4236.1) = 12.6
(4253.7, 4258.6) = 12.7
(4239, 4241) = 13.3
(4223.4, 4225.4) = 12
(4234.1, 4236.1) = 13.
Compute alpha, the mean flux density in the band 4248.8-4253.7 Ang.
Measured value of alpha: 12.8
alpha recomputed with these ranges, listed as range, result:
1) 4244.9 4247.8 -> 11.9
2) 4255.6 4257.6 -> 12.4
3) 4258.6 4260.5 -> 12.8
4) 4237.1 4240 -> 12.5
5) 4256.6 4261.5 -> 12.8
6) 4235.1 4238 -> 12.5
